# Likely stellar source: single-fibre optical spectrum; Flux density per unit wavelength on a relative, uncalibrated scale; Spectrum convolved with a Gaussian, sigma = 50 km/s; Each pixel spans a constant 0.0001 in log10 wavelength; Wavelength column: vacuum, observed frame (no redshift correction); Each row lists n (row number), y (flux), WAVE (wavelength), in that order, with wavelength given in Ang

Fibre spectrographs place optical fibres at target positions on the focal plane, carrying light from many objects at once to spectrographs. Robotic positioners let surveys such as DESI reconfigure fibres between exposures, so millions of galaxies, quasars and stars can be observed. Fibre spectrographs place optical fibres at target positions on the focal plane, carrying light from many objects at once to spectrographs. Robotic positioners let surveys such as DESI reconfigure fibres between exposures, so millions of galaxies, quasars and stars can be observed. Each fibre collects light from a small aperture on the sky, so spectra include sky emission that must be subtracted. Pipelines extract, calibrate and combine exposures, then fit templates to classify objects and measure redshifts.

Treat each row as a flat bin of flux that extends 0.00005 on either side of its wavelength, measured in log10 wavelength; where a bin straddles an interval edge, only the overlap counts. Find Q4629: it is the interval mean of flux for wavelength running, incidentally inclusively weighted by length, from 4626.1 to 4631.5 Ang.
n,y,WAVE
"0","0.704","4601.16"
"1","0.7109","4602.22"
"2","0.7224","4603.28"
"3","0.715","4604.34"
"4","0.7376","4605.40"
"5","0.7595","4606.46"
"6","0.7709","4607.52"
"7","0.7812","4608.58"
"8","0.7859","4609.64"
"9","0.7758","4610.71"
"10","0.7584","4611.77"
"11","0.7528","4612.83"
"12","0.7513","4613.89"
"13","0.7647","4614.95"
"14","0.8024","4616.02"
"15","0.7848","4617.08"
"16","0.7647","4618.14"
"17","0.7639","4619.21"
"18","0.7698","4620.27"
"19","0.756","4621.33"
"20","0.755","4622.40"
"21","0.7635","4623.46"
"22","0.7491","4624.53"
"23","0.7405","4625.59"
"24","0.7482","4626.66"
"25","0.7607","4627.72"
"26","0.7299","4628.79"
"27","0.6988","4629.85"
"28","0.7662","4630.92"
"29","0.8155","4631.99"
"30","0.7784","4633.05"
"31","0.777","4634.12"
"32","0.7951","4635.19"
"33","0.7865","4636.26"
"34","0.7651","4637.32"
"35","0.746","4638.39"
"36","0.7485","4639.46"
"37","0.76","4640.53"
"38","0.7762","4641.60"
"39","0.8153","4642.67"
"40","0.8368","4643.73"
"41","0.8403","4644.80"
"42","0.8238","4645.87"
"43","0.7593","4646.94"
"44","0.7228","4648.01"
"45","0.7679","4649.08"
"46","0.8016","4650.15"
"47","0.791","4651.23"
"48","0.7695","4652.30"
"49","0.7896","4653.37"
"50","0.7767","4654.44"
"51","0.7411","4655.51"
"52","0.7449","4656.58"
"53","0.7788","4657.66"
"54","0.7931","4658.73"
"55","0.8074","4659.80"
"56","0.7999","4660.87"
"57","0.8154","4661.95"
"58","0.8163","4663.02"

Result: 0.741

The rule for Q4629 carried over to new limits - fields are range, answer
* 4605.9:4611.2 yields 0.774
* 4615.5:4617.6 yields 0.795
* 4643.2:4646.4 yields 0.835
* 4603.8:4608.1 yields 0.747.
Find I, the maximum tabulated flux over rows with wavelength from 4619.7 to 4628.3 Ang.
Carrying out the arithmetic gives 0.7698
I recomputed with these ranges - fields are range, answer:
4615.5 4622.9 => 0.8024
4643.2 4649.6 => 0.8403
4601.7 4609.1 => 0.7812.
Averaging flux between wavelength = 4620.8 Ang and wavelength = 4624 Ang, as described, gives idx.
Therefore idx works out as 0.757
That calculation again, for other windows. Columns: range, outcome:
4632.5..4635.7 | 0.784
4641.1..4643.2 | 0.797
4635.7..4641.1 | 0.761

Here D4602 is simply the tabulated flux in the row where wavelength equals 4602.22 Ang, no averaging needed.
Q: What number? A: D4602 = 0.7109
